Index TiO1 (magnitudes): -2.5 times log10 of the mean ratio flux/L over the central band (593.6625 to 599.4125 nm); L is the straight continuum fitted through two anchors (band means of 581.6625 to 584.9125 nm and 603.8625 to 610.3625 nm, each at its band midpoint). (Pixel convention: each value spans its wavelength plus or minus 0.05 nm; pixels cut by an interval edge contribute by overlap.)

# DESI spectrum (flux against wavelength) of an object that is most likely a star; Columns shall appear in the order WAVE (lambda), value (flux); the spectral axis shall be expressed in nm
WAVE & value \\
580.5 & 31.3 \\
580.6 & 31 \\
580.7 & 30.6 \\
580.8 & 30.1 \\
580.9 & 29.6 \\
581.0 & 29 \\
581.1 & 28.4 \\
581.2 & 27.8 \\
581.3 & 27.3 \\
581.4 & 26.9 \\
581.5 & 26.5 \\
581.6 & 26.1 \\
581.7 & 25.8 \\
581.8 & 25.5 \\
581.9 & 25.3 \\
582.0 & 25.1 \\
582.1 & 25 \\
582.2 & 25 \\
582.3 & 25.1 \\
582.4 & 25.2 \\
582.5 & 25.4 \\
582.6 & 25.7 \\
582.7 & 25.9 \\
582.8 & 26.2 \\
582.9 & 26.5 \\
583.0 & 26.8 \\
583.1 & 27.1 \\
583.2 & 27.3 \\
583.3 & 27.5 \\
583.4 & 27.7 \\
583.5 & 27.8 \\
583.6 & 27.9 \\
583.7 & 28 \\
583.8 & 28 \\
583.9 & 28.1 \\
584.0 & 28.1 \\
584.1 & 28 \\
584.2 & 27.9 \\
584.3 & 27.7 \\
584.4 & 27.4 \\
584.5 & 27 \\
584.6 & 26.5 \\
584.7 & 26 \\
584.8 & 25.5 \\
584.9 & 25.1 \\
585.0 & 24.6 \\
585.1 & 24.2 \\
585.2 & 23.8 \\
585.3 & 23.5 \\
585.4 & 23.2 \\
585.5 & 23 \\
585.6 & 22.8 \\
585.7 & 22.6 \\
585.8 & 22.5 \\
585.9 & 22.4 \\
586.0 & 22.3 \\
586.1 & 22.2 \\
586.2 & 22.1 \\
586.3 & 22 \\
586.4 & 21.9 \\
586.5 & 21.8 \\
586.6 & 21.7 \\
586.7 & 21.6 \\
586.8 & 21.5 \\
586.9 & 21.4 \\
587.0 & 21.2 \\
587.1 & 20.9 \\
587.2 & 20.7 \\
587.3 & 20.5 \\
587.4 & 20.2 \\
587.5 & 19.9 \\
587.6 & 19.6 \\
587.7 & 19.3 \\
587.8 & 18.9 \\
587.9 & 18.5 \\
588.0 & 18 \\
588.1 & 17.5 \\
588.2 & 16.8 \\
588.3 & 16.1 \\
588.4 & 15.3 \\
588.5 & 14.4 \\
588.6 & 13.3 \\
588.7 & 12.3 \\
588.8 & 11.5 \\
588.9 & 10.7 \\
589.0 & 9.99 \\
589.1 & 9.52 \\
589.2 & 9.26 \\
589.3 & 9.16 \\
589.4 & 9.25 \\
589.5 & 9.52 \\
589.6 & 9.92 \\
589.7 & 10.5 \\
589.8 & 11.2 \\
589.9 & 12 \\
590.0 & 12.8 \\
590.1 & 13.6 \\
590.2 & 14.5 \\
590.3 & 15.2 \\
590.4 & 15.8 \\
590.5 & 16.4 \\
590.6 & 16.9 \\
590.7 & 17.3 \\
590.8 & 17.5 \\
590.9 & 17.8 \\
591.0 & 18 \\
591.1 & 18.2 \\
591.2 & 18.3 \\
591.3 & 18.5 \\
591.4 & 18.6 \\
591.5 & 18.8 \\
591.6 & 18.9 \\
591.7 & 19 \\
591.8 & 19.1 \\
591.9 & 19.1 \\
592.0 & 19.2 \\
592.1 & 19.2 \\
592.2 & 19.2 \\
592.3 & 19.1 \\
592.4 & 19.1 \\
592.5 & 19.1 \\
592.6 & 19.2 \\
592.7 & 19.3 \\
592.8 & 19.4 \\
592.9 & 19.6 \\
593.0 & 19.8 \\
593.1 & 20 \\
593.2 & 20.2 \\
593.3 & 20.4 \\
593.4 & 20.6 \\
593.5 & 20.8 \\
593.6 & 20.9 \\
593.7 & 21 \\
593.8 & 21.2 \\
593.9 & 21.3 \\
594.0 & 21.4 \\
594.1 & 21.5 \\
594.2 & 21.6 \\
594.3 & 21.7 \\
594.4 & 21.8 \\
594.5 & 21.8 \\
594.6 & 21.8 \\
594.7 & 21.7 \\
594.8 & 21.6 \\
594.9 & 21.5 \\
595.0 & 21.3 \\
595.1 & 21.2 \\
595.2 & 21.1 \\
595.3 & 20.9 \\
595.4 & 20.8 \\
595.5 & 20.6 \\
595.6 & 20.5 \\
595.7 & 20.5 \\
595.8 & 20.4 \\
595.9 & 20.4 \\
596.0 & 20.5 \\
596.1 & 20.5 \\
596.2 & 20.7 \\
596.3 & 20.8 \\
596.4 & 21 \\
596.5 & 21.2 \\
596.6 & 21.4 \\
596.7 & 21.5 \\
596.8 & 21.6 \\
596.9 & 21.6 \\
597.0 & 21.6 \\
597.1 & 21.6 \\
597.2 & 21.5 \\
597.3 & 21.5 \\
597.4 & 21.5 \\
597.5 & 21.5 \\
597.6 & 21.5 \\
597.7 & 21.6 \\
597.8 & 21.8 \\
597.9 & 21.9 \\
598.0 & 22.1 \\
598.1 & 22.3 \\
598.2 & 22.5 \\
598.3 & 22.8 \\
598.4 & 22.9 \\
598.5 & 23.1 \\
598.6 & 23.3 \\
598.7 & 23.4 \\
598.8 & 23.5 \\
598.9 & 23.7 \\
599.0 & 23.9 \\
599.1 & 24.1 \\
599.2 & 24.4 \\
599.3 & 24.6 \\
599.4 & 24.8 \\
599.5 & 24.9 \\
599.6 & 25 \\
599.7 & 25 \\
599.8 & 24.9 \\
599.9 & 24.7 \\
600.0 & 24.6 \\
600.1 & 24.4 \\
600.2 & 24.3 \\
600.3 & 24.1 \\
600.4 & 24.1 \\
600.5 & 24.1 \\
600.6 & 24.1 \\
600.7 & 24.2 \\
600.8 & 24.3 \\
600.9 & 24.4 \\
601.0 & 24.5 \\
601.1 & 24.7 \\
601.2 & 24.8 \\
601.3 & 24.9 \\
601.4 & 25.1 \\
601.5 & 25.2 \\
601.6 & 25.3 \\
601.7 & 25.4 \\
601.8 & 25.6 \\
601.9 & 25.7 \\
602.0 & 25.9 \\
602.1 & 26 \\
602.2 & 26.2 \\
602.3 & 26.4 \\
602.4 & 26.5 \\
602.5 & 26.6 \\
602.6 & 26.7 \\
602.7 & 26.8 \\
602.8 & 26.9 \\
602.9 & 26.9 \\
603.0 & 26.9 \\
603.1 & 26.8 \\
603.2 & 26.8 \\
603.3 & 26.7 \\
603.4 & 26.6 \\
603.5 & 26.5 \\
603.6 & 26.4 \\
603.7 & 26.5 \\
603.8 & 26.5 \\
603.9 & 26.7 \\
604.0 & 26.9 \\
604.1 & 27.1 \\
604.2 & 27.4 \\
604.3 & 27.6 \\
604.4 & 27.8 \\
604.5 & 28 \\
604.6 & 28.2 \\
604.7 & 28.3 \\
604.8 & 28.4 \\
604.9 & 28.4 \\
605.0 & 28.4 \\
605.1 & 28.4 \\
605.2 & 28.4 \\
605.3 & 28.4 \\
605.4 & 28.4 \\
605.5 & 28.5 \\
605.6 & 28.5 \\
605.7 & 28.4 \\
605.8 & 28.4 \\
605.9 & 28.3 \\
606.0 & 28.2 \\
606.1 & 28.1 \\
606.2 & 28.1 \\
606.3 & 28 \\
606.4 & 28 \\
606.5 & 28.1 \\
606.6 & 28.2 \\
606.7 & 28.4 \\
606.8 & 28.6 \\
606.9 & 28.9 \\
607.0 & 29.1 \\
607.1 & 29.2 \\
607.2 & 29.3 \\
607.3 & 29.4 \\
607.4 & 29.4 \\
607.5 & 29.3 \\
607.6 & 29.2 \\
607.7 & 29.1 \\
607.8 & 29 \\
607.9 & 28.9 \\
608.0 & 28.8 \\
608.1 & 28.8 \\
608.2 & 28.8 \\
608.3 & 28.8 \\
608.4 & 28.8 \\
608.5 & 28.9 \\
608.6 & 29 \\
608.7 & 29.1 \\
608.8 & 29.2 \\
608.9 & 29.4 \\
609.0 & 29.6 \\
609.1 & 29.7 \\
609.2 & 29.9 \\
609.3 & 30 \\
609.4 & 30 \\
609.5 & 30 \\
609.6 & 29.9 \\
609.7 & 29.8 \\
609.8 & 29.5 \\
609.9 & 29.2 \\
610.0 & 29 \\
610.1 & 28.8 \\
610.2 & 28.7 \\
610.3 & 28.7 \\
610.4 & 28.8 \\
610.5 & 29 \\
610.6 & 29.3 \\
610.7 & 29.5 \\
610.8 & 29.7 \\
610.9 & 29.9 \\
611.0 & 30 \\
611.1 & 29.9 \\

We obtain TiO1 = 0.263 mag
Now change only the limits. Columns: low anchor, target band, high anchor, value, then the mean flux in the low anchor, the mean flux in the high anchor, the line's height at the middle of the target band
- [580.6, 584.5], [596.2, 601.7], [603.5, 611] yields 0.21 mag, 27.1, 28.7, 28.1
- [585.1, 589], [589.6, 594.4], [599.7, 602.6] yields 0.18 mag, 19.6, 25.1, 21.5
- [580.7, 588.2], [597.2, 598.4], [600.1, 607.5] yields 0.19 mag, 24.5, 26.9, 26.2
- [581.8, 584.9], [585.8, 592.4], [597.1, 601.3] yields 0.44 mag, 26.6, 23.5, 25.5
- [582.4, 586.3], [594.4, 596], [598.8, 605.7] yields 0.22 mag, 25.6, 26.1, 25.9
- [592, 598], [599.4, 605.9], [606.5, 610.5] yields -0.03 mag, 20.8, 29.1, 25.5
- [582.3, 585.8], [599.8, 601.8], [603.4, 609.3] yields 0.13 mag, 26.1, 28.4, 27.8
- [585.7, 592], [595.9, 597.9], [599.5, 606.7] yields 0.05 mag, 17.1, 26.5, 22.4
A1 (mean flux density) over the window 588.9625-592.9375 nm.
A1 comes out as 15.9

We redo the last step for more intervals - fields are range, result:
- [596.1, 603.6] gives 24.1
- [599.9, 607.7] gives 26.9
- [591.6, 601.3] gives 21.9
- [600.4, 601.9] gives 24.8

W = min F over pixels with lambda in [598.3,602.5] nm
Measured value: 22.9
